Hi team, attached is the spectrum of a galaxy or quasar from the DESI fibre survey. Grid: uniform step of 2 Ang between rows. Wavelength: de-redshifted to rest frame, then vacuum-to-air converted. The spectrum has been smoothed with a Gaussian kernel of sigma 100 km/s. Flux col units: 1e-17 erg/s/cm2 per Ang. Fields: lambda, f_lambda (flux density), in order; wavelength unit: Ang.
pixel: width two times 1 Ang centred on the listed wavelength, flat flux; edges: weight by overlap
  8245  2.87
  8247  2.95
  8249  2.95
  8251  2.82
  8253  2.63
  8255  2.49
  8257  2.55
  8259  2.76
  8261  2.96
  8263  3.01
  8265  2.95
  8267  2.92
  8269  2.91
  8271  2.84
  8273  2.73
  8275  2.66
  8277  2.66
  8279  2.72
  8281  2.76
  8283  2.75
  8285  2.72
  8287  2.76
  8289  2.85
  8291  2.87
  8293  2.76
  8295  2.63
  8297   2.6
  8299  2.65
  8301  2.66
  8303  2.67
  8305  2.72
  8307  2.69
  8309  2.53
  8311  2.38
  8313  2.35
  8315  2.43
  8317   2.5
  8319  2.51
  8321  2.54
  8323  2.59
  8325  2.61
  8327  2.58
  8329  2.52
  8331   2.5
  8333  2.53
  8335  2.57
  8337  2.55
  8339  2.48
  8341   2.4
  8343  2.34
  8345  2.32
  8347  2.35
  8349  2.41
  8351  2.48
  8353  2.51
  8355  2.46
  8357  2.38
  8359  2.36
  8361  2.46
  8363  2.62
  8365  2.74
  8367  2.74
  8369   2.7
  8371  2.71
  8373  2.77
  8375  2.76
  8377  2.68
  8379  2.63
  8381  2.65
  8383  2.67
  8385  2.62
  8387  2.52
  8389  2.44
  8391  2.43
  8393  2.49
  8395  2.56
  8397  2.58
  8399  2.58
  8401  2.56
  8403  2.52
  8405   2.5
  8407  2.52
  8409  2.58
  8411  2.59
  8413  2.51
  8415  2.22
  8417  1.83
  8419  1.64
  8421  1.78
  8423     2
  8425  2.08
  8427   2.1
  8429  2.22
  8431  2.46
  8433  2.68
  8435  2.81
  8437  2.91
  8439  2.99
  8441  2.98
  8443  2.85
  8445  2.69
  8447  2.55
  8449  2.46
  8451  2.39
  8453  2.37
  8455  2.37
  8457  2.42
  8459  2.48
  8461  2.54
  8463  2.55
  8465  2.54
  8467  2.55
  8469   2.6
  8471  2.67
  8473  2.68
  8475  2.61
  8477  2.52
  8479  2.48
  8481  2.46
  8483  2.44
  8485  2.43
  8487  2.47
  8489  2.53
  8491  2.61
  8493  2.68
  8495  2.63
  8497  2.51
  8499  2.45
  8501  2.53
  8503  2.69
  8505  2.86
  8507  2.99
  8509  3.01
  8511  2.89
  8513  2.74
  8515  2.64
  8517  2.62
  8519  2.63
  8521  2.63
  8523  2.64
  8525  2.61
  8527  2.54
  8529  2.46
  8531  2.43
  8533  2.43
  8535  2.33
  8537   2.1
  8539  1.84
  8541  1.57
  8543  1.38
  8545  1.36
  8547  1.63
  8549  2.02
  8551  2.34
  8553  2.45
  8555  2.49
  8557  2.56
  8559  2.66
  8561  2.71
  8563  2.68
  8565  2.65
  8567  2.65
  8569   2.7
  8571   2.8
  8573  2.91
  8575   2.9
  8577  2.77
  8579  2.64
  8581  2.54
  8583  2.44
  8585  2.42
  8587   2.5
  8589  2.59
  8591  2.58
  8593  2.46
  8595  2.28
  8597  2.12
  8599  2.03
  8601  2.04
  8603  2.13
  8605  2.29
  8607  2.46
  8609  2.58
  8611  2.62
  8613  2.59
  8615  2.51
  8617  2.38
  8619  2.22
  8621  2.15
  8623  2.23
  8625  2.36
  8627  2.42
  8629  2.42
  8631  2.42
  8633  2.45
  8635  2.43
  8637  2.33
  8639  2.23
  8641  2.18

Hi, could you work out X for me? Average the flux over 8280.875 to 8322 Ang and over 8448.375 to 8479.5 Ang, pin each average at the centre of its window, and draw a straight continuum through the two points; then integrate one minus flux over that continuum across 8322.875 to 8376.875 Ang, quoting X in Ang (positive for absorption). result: 1.26 Ang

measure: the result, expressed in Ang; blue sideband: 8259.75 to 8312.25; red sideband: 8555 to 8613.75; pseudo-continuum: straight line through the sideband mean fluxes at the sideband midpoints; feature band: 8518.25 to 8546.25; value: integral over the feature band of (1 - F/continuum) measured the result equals 3.97 Ang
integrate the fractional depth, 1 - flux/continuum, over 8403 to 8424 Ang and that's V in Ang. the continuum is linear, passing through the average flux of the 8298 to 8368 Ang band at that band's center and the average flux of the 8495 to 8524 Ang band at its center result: 3.0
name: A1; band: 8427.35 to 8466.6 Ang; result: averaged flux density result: 2.58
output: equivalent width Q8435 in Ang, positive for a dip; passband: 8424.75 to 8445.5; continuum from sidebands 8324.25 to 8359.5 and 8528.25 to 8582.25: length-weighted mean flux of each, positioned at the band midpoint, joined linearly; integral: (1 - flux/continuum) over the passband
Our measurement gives -1.80 Ang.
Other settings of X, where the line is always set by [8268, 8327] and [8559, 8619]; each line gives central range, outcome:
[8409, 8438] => 3.5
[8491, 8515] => -1.5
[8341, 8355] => 1.2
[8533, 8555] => 5.1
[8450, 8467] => 0.8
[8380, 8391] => 0.2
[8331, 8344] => 0.8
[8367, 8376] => -0.4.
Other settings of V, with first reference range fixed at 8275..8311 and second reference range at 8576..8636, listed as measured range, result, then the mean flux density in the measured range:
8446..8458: 0.6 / 2.43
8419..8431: 2.5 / 2.04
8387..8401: 0.5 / 2.52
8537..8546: 3.2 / 1.6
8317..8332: 0.7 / 2.55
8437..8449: -1.1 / 2.79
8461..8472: -0.2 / 2.58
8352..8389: 0.2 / 2.61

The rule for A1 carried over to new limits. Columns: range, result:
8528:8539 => 2.3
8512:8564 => 2.33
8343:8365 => 2.44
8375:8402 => 2.58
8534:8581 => 2.36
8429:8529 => 2.61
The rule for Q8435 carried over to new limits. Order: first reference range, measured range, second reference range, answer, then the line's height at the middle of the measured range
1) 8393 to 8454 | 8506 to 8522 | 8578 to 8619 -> -2.2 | 2.43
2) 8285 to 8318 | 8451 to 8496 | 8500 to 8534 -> 2.3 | 2.66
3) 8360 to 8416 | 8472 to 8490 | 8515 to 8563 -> -0.8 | 2.41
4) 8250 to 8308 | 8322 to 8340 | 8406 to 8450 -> 0.6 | 2.64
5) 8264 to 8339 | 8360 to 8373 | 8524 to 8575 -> -0.5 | 2.57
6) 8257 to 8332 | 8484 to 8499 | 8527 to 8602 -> -0.6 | 2.45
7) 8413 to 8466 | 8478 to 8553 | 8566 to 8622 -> 0.8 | 2.45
